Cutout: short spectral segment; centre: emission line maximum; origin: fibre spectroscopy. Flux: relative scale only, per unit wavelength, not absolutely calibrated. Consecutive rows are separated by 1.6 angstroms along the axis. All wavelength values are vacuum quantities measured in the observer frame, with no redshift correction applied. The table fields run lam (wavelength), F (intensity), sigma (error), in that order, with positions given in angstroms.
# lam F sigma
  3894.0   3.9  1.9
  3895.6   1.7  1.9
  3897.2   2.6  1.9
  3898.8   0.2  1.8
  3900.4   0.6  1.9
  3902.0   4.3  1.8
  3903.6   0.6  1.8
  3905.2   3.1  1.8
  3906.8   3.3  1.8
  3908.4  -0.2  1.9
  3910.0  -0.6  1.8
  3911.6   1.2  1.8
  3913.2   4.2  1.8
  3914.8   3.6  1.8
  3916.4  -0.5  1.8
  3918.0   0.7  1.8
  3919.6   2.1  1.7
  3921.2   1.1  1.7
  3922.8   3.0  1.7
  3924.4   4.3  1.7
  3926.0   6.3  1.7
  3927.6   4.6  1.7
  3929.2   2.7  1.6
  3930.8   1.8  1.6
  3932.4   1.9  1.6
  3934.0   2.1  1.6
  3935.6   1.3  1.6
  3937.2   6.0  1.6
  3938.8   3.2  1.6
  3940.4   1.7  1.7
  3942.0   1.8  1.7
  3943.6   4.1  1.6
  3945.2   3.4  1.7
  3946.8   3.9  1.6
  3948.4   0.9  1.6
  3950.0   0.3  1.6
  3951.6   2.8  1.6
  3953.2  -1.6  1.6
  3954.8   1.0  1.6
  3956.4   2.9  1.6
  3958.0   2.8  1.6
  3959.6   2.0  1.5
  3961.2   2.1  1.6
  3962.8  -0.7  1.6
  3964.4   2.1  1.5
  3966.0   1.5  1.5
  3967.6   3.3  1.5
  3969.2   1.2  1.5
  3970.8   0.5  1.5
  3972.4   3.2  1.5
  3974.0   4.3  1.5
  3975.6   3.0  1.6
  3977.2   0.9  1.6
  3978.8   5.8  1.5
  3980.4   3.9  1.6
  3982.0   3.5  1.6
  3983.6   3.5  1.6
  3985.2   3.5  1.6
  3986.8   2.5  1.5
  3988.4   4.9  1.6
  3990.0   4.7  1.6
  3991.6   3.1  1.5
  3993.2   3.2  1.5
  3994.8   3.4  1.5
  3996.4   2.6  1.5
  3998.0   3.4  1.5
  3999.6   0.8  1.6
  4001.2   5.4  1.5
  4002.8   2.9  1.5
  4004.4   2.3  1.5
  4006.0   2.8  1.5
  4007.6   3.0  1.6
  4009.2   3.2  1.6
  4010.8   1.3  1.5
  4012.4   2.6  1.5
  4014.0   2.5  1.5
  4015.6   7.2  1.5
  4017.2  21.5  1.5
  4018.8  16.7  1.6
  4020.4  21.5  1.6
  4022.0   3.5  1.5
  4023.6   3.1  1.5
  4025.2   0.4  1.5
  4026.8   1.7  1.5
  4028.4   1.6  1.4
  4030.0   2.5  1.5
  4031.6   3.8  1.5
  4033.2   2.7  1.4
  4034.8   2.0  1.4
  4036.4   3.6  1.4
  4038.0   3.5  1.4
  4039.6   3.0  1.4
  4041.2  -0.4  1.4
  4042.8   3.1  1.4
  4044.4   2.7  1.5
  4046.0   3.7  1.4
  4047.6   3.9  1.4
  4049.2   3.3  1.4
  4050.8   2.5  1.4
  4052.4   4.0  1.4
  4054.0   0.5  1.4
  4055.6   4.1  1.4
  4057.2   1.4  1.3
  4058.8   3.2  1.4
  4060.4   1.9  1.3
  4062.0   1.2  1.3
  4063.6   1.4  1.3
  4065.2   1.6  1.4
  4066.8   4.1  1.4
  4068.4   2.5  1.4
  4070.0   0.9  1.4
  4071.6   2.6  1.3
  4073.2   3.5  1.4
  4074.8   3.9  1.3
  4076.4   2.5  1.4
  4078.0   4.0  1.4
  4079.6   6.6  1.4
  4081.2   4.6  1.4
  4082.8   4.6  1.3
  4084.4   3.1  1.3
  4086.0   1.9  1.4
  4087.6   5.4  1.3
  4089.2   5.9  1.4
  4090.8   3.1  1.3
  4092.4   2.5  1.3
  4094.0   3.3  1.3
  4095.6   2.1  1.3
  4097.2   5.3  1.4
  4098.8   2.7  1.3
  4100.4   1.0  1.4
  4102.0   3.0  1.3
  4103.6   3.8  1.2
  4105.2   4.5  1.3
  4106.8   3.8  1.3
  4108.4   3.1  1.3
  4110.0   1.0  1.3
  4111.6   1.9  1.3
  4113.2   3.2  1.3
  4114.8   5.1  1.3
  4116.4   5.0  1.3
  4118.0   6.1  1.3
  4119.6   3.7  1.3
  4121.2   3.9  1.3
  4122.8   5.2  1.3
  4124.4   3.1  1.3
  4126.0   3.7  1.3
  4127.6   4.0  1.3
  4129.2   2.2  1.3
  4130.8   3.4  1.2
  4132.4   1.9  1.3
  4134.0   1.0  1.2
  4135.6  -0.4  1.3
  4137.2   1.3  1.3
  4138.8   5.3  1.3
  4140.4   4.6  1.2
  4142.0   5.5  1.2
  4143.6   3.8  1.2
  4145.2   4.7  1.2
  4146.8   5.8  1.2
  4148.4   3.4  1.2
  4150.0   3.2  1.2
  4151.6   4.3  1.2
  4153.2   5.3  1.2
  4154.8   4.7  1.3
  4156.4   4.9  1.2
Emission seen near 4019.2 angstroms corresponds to [O II] 3727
